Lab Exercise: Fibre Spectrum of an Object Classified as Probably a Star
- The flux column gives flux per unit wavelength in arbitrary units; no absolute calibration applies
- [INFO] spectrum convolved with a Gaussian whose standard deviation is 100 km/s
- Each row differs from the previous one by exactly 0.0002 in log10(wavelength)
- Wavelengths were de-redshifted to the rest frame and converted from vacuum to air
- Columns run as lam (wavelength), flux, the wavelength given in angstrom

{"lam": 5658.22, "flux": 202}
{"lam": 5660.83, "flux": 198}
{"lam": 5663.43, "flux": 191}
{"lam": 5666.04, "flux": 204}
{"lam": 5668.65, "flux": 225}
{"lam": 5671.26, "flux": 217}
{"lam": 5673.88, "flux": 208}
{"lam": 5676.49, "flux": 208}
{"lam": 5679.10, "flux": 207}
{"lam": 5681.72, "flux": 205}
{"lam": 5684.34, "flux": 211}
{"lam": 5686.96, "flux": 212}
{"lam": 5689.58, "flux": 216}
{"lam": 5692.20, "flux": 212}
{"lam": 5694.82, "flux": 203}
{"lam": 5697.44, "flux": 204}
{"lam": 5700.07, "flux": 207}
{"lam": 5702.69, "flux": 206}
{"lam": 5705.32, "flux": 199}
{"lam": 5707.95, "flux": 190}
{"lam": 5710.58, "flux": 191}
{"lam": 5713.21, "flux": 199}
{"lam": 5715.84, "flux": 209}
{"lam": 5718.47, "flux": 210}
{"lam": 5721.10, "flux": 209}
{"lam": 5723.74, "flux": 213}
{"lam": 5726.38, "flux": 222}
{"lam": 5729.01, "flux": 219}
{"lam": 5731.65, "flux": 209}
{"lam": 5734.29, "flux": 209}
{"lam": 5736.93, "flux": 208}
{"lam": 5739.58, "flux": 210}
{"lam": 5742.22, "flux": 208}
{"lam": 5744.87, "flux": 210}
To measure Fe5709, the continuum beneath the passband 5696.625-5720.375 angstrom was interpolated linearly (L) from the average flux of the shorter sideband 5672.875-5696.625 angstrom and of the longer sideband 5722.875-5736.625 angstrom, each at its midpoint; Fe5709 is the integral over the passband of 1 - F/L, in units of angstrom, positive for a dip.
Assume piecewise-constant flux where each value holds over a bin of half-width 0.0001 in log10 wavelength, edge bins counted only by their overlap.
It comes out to 1.11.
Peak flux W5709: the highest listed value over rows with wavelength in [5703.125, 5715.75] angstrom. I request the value 199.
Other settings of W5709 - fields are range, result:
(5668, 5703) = 225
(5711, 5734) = 222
